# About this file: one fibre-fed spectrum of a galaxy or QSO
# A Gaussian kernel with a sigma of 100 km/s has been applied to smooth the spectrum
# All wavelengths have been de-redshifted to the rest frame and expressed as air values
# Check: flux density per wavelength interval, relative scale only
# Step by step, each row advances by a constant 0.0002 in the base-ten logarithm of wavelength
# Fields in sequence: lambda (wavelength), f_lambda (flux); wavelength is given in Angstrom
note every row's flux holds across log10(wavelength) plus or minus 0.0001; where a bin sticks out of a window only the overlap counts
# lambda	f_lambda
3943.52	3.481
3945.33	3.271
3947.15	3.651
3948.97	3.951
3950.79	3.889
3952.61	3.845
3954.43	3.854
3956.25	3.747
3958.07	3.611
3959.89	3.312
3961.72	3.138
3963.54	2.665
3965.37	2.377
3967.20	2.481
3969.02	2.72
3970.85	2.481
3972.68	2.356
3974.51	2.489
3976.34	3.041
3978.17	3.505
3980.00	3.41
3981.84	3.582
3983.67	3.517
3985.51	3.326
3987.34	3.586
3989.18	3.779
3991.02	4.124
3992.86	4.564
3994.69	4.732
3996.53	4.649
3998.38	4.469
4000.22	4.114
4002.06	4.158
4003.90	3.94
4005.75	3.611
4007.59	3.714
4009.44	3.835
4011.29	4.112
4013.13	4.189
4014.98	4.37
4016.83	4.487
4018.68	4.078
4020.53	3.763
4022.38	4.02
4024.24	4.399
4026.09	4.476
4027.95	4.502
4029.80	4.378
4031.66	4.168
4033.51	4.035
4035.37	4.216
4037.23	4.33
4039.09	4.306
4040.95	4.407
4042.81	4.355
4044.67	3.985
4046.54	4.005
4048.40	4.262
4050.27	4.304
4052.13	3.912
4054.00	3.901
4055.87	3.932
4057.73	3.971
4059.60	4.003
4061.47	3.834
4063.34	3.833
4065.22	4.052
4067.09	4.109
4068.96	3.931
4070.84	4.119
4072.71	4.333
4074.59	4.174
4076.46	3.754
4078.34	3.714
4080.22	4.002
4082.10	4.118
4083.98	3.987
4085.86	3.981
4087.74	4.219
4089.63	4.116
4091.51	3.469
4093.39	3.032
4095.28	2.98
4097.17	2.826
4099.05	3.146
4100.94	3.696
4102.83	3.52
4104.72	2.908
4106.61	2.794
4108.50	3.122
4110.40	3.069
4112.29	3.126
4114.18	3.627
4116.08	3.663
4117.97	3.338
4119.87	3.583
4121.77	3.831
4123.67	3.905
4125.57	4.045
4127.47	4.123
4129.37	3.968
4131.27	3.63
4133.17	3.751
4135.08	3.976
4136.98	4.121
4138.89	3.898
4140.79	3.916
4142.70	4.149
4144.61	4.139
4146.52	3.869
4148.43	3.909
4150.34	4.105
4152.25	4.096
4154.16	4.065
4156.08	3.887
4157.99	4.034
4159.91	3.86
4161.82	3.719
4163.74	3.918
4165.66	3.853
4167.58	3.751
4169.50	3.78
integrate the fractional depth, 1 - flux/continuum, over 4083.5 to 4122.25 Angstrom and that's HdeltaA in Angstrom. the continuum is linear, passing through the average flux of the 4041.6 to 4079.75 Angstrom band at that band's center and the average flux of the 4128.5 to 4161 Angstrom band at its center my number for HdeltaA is 5.6 Angstrom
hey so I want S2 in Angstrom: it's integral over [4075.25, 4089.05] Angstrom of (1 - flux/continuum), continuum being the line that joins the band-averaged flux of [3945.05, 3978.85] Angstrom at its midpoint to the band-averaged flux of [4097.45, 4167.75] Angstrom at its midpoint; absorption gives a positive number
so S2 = -1.6 Angstrom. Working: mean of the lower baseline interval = 3.17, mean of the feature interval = 3.98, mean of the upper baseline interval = 3.73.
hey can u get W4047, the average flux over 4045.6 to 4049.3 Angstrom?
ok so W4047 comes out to 4.13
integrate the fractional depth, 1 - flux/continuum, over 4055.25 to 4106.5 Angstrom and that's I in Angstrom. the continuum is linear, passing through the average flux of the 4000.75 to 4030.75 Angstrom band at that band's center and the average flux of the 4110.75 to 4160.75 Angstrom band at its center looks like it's 3.0 Angstrom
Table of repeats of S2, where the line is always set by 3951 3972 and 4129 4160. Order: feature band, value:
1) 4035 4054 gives -3.7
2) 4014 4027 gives -3.2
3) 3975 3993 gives -1.9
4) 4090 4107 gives 2.5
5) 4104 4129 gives 2.3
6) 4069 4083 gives -1.4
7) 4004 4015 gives -1.9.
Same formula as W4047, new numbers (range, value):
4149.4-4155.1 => 4.09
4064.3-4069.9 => 4.03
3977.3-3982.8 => 3.5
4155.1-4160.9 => 3.93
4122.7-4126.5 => 3.97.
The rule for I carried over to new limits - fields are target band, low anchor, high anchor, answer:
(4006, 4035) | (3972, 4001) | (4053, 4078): -2.46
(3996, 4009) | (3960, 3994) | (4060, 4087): -2.55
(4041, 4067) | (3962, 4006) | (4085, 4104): -4.15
